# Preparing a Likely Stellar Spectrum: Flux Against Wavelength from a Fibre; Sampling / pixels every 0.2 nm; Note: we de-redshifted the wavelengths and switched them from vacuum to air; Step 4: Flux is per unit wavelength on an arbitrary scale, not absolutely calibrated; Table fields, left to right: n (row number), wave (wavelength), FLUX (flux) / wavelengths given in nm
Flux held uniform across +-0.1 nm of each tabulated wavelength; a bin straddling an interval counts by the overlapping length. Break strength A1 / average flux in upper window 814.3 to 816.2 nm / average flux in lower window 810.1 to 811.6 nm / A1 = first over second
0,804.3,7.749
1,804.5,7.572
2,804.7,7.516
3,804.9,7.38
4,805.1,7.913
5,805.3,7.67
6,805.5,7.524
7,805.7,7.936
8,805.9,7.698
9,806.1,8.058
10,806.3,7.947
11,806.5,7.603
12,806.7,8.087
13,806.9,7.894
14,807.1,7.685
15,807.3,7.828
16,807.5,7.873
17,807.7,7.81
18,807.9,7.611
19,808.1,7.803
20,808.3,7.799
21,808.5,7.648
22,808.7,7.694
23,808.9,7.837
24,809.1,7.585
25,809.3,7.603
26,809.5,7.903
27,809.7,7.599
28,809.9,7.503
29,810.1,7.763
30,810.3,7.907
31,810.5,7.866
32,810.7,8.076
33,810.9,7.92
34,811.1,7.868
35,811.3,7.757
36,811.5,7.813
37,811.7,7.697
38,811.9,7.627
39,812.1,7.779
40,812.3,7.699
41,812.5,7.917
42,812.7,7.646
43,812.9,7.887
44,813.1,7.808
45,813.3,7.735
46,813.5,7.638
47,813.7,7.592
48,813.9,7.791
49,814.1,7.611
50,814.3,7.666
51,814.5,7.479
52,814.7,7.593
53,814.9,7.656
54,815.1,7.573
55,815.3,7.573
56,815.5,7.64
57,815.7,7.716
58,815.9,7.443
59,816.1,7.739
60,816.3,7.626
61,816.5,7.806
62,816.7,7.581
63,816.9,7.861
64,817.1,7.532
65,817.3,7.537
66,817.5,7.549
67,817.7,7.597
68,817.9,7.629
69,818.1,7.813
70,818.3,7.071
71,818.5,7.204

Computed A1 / 1.0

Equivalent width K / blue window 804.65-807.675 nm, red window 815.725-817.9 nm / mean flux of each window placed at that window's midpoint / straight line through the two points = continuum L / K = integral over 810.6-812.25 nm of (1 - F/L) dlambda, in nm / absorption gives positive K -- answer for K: -0.02 nm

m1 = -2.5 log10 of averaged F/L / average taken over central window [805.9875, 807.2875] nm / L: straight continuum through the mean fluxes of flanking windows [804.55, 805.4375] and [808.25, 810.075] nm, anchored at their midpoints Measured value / -0.03 mag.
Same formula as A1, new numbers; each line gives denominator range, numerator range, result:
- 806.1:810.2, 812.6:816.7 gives 0.99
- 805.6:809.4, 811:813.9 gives 0.99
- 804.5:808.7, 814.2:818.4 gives 0.98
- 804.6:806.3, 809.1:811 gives 1.01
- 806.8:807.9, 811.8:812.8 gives 0.99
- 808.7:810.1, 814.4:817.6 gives 0.99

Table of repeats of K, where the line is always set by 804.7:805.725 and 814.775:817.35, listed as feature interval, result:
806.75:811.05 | -0.07 nm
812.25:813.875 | -0.02 nm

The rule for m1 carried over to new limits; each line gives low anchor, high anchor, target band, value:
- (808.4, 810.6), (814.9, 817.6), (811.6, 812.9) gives -0.01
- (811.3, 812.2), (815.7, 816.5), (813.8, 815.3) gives 0.01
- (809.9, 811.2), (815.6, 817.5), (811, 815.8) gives 0.01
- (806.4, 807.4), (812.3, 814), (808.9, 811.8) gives 0.00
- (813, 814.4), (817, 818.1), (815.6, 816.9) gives -0.01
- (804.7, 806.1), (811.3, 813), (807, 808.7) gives 0.00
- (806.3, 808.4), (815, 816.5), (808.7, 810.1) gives 0.01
